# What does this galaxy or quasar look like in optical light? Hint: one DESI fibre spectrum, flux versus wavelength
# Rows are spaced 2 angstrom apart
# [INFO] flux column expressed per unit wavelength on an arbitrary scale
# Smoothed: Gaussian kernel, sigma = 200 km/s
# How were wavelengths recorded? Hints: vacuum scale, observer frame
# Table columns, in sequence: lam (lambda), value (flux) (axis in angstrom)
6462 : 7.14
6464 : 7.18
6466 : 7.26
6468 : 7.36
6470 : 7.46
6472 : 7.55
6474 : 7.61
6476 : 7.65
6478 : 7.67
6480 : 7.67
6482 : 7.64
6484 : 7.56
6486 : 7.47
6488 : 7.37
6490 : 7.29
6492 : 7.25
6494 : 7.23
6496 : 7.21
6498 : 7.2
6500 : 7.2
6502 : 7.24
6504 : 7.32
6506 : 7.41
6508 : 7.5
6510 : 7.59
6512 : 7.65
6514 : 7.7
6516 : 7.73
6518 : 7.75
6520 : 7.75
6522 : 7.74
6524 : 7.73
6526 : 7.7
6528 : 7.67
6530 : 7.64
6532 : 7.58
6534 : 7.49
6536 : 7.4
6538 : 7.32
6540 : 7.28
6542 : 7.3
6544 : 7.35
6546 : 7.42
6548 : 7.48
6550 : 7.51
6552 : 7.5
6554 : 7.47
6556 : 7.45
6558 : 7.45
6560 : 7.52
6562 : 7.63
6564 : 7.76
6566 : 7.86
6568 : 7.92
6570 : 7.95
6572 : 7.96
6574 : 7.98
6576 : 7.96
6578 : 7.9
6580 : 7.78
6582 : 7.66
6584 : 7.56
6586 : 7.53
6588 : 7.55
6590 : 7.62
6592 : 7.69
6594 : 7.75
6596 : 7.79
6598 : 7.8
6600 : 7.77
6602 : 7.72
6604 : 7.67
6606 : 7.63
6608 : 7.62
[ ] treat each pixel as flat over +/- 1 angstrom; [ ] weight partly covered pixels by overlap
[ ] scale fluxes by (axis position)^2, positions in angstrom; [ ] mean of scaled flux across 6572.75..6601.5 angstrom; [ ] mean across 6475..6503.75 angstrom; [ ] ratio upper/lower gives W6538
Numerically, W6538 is 1.08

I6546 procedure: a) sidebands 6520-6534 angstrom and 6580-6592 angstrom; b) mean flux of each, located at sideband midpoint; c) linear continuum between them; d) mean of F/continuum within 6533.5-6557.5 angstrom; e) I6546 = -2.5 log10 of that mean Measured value 0.03 mag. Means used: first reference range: 7.67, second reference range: 7.61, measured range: 7.41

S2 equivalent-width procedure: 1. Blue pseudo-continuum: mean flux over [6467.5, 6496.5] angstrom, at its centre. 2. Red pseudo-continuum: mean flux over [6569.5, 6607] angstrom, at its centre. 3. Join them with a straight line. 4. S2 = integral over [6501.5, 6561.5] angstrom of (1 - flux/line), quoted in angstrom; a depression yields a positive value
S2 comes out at 0.60 angstrom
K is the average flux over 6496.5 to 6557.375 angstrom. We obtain 7.5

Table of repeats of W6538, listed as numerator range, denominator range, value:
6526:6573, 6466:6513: 1.04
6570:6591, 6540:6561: 1.05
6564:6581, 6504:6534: 1.05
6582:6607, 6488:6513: 1.08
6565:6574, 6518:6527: 1.04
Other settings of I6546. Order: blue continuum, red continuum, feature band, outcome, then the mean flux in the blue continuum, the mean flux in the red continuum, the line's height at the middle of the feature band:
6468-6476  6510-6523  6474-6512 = 0.027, 7.53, 7.71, 7.62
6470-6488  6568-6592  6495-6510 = 0.045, 7.58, 7.77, 7.63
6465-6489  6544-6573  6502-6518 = 0.002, 7.52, 7.62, 7.56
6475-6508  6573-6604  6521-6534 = -0.020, 7.4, 7.74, 7.53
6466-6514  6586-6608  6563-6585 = -0.029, 7.44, 7.69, 7.63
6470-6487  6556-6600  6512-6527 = -0.010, 7.59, 7.74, 7.65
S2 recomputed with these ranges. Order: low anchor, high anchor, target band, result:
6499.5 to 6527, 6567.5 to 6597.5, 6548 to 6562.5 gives 0.4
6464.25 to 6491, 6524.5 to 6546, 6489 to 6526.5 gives 0.0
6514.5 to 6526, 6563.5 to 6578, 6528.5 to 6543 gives 0.7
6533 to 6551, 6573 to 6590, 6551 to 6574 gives -0.4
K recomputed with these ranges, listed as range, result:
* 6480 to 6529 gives 7.5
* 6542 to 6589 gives 7.65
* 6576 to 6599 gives 7.71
